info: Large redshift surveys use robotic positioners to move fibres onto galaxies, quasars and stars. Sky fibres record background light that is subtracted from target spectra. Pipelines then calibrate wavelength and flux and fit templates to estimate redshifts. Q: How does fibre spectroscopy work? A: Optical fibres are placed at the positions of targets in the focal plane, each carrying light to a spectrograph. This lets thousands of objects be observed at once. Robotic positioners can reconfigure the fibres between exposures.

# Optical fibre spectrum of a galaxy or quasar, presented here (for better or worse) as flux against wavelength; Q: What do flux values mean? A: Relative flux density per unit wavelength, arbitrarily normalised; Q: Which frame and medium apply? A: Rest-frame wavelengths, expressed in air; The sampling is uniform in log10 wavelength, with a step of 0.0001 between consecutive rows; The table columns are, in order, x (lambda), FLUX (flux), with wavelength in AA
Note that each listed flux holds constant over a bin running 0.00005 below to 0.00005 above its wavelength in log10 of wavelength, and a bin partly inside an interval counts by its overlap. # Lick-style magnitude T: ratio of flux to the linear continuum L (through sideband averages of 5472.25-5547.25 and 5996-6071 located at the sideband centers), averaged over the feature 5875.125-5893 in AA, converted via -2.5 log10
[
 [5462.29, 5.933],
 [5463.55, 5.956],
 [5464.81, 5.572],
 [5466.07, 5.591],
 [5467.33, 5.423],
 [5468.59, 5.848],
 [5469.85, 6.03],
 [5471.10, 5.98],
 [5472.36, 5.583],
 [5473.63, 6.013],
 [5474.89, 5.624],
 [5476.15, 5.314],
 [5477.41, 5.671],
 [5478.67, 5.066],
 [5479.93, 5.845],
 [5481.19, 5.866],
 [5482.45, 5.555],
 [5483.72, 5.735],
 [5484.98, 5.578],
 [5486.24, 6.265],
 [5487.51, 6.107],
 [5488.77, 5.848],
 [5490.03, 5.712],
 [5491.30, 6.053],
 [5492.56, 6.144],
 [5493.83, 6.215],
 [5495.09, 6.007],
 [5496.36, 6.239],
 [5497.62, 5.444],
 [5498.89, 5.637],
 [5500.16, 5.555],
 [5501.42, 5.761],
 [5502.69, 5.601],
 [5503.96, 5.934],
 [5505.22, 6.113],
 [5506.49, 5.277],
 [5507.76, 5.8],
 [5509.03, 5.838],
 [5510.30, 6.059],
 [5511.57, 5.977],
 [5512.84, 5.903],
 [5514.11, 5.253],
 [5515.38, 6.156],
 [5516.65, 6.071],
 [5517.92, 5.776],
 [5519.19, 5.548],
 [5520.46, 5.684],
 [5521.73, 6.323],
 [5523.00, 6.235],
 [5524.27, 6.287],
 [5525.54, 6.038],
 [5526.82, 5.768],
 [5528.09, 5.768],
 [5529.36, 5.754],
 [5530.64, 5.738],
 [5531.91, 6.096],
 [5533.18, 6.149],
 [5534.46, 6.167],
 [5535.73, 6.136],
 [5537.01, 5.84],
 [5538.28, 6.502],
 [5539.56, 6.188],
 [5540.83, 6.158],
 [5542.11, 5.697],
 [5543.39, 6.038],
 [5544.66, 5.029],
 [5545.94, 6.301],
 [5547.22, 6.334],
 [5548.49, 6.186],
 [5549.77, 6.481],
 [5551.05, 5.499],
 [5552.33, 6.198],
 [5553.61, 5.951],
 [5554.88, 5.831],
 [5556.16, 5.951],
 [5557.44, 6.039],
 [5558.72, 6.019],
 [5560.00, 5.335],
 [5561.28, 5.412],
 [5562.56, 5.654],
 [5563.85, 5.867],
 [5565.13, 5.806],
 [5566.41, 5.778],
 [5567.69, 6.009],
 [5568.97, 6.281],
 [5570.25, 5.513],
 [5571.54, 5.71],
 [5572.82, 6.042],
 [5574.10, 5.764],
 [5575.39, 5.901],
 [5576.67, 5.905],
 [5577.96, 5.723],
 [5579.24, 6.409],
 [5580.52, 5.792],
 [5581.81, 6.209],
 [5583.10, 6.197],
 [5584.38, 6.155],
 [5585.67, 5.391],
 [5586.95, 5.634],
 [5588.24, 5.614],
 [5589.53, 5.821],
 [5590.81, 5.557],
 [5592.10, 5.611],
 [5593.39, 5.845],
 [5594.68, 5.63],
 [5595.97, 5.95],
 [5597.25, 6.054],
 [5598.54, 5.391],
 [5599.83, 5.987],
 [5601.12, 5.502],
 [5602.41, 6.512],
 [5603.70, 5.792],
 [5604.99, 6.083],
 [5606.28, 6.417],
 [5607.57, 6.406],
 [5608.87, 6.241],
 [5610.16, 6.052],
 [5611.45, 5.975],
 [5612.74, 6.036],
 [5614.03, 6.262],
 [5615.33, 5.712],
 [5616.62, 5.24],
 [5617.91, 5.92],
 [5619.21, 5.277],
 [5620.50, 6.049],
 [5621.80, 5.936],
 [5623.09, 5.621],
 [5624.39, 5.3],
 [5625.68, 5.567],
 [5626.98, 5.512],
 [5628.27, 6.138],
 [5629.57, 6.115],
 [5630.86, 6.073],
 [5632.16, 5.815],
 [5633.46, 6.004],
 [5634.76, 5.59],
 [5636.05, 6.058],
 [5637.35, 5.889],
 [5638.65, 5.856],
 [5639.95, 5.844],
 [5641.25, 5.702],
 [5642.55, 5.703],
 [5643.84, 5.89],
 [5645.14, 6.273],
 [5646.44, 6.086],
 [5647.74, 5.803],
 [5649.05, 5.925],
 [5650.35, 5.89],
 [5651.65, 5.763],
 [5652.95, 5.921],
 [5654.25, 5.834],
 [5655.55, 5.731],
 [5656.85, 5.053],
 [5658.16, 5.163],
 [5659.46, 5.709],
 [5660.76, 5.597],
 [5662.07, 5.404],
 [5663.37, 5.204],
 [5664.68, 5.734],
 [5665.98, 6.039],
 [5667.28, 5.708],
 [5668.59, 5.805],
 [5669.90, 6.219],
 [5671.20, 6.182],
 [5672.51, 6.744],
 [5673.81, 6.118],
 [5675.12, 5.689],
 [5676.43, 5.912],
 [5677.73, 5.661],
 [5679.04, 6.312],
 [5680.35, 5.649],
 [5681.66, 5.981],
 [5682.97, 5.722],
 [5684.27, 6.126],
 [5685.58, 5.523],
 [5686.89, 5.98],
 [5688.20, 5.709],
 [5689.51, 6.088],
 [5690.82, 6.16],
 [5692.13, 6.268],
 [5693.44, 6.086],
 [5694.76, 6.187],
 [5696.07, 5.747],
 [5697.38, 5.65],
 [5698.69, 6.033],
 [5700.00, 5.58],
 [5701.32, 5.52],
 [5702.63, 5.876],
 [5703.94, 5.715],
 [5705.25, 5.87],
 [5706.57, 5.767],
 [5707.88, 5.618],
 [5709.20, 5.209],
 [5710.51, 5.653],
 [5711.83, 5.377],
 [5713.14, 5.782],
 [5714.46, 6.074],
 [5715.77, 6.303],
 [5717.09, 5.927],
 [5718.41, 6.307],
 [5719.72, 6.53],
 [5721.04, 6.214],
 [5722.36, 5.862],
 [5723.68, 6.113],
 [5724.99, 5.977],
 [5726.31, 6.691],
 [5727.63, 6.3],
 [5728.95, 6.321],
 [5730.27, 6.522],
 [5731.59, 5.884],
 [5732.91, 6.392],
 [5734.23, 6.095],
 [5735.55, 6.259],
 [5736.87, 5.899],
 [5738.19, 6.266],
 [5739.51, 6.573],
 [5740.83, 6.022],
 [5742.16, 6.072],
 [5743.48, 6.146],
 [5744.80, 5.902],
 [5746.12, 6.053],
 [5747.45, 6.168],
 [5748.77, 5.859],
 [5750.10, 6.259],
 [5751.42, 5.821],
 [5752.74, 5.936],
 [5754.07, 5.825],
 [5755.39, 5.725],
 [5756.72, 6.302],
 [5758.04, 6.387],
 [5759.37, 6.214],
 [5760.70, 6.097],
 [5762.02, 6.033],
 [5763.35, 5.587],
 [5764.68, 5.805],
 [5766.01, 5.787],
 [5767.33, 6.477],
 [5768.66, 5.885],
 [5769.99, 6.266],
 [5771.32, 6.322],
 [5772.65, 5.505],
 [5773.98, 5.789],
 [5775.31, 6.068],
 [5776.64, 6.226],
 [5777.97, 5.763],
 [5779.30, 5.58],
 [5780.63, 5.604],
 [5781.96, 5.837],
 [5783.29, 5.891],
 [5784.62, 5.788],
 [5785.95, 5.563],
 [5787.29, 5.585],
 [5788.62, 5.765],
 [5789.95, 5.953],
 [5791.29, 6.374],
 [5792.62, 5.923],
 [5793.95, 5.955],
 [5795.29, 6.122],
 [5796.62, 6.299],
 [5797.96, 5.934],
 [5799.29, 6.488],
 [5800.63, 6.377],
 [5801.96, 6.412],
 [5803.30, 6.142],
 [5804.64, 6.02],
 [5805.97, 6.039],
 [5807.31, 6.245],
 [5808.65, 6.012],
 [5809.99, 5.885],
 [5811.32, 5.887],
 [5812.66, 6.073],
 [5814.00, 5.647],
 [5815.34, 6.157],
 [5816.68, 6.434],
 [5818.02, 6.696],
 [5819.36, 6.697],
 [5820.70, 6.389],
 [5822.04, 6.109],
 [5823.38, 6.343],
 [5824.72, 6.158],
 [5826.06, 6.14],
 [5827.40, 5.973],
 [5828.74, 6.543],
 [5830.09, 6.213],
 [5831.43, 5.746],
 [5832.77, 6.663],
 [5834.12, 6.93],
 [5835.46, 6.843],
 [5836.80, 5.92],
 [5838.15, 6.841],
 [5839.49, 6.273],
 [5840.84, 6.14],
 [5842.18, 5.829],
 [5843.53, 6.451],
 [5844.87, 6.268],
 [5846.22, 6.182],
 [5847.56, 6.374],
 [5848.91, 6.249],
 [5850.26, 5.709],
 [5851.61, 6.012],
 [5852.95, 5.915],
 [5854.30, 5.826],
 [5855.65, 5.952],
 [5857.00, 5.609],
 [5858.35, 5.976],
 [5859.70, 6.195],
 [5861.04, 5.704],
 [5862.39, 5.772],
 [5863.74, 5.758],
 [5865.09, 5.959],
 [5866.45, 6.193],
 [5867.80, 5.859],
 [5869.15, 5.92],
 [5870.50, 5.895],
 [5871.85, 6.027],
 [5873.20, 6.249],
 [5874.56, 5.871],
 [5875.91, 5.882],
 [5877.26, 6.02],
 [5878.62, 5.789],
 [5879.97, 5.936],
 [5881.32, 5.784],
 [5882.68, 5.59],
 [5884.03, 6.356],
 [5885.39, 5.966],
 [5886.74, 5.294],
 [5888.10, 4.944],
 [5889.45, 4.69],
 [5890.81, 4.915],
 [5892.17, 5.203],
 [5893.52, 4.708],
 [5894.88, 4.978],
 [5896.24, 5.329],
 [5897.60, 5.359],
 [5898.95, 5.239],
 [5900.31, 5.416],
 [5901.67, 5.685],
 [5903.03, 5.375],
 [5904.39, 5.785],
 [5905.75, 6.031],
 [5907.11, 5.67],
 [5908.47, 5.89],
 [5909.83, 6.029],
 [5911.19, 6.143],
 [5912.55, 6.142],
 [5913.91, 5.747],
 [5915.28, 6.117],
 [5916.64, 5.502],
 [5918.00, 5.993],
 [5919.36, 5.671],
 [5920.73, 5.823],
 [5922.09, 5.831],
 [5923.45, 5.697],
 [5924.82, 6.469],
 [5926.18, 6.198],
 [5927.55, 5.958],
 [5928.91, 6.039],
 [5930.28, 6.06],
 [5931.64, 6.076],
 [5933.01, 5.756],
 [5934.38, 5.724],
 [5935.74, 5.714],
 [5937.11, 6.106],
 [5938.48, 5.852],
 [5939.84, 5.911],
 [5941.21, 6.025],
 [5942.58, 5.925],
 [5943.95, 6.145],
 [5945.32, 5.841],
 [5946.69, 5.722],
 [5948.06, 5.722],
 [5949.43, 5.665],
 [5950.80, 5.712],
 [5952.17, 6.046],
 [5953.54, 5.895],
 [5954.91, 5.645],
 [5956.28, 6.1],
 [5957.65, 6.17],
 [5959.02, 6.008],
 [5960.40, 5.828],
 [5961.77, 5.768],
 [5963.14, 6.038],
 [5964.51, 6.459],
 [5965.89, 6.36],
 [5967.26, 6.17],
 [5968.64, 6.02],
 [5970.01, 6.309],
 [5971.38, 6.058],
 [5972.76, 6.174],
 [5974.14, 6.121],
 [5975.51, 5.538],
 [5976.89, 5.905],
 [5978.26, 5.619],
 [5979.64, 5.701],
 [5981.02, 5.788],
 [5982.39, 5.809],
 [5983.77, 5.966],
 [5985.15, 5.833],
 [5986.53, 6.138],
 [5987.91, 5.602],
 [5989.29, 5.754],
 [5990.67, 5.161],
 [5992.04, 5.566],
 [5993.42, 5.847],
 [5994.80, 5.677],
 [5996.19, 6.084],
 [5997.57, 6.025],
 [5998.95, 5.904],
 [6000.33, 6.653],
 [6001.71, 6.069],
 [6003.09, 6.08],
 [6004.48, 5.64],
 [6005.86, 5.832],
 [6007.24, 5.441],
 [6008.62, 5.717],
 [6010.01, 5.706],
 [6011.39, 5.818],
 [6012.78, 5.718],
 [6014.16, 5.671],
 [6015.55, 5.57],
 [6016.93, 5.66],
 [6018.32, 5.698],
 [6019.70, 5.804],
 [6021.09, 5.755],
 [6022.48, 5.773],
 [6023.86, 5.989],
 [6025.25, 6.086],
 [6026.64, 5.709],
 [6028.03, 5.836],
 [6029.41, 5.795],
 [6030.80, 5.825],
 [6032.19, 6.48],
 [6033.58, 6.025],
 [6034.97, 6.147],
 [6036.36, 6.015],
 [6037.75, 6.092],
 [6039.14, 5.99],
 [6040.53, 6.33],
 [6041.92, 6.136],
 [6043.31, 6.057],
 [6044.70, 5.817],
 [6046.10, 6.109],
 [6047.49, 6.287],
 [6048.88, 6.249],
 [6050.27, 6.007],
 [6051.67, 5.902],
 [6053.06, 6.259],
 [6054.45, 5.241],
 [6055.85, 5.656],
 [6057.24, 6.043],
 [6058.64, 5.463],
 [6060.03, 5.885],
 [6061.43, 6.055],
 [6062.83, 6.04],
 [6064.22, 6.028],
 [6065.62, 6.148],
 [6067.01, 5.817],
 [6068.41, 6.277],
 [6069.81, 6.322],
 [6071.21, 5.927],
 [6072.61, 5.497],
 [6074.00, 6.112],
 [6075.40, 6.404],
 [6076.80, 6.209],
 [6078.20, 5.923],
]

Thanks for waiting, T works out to 0.07 mag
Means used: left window 5.87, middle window 5.56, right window 5.94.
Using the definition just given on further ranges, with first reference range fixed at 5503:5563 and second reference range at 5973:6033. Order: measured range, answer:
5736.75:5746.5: -0.046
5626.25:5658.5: 0.013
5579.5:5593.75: 0.018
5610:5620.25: 0.018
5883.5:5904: 0.108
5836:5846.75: -0.069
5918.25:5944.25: -0.019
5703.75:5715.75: 0.034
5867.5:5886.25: -0.015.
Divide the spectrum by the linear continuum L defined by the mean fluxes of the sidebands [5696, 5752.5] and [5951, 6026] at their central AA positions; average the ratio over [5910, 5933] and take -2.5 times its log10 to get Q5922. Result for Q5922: -0.01 mag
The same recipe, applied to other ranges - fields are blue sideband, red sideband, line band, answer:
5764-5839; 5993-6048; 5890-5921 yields 0.08 mag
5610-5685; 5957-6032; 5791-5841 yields -0.07 mag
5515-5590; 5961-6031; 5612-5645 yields 0.02 mag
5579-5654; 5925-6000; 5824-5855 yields -0.06 mag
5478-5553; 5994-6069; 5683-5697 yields -0.01 mag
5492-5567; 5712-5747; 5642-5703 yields 0.04 mag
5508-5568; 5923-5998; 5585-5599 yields 0.05 mag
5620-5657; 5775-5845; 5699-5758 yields 0.00 mag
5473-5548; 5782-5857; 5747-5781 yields 0.02 mag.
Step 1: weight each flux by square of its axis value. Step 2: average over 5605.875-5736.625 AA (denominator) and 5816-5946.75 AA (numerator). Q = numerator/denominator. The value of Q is 1.1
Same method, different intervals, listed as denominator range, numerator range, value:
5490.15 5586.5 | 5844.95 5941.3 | 1.11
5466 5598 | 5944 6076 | 1.19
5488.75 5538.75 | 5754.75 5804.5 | 1.11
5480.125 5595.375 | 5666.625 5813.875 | 1.09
